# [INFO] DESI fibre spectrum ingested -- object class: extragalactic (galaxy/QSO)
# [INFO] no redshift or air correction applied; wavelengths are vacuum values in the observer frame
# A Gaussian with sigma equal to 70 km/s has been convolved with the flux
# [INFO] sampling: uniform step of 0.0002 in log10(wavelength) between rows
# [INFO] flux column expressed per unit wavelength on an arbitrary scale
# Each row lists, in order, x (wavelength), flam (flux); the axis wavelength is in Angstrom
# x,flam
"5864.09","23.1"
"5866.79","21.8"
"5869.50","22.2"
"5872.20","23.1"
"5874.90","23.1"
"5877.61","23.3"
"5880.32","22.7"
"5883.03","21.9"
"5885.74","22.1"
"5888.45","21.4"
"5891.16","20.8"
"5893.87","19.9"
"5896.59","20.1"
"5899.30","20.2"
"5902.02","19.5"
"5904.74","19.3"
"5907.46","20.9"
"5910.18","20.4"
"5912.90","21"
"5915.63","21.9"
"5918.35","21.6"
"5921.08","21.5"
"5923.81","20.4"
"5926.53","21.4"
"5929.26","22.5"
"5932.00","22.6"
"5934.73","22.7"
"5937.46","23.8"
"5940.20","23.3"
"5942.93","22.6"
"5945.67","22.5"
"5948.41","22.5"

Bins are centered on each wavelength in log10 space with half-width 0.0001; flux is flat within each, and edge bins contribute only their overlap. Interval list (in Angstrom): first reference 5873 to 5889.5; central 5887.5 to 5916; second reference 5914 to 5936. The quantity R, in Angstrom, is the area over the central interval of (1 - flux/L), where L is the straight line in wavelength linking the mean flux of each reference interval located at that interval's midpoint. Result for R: 2.21 Angstrom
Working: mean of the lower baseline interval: 22.5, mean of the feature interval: 20.4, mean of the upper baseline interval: 21.8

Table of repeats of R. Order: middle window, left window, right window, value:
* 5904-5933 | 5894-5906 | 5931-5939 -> 0.35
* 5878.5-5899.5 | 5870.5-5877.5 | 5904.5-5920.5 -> 0.99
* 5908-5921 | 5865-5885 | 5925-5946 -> 0.81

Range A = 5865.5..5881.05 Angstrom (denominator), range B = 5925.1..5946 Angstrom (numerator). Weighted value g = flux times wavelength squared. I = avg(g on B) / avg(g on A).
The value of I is 1.02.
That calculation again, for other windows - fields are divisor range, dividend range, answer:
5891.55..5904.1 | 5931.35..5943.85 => 1.17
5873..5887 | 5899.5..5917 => 0.91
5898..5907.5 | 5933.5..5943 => 1.18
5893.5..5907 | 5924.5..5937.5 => 1.14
